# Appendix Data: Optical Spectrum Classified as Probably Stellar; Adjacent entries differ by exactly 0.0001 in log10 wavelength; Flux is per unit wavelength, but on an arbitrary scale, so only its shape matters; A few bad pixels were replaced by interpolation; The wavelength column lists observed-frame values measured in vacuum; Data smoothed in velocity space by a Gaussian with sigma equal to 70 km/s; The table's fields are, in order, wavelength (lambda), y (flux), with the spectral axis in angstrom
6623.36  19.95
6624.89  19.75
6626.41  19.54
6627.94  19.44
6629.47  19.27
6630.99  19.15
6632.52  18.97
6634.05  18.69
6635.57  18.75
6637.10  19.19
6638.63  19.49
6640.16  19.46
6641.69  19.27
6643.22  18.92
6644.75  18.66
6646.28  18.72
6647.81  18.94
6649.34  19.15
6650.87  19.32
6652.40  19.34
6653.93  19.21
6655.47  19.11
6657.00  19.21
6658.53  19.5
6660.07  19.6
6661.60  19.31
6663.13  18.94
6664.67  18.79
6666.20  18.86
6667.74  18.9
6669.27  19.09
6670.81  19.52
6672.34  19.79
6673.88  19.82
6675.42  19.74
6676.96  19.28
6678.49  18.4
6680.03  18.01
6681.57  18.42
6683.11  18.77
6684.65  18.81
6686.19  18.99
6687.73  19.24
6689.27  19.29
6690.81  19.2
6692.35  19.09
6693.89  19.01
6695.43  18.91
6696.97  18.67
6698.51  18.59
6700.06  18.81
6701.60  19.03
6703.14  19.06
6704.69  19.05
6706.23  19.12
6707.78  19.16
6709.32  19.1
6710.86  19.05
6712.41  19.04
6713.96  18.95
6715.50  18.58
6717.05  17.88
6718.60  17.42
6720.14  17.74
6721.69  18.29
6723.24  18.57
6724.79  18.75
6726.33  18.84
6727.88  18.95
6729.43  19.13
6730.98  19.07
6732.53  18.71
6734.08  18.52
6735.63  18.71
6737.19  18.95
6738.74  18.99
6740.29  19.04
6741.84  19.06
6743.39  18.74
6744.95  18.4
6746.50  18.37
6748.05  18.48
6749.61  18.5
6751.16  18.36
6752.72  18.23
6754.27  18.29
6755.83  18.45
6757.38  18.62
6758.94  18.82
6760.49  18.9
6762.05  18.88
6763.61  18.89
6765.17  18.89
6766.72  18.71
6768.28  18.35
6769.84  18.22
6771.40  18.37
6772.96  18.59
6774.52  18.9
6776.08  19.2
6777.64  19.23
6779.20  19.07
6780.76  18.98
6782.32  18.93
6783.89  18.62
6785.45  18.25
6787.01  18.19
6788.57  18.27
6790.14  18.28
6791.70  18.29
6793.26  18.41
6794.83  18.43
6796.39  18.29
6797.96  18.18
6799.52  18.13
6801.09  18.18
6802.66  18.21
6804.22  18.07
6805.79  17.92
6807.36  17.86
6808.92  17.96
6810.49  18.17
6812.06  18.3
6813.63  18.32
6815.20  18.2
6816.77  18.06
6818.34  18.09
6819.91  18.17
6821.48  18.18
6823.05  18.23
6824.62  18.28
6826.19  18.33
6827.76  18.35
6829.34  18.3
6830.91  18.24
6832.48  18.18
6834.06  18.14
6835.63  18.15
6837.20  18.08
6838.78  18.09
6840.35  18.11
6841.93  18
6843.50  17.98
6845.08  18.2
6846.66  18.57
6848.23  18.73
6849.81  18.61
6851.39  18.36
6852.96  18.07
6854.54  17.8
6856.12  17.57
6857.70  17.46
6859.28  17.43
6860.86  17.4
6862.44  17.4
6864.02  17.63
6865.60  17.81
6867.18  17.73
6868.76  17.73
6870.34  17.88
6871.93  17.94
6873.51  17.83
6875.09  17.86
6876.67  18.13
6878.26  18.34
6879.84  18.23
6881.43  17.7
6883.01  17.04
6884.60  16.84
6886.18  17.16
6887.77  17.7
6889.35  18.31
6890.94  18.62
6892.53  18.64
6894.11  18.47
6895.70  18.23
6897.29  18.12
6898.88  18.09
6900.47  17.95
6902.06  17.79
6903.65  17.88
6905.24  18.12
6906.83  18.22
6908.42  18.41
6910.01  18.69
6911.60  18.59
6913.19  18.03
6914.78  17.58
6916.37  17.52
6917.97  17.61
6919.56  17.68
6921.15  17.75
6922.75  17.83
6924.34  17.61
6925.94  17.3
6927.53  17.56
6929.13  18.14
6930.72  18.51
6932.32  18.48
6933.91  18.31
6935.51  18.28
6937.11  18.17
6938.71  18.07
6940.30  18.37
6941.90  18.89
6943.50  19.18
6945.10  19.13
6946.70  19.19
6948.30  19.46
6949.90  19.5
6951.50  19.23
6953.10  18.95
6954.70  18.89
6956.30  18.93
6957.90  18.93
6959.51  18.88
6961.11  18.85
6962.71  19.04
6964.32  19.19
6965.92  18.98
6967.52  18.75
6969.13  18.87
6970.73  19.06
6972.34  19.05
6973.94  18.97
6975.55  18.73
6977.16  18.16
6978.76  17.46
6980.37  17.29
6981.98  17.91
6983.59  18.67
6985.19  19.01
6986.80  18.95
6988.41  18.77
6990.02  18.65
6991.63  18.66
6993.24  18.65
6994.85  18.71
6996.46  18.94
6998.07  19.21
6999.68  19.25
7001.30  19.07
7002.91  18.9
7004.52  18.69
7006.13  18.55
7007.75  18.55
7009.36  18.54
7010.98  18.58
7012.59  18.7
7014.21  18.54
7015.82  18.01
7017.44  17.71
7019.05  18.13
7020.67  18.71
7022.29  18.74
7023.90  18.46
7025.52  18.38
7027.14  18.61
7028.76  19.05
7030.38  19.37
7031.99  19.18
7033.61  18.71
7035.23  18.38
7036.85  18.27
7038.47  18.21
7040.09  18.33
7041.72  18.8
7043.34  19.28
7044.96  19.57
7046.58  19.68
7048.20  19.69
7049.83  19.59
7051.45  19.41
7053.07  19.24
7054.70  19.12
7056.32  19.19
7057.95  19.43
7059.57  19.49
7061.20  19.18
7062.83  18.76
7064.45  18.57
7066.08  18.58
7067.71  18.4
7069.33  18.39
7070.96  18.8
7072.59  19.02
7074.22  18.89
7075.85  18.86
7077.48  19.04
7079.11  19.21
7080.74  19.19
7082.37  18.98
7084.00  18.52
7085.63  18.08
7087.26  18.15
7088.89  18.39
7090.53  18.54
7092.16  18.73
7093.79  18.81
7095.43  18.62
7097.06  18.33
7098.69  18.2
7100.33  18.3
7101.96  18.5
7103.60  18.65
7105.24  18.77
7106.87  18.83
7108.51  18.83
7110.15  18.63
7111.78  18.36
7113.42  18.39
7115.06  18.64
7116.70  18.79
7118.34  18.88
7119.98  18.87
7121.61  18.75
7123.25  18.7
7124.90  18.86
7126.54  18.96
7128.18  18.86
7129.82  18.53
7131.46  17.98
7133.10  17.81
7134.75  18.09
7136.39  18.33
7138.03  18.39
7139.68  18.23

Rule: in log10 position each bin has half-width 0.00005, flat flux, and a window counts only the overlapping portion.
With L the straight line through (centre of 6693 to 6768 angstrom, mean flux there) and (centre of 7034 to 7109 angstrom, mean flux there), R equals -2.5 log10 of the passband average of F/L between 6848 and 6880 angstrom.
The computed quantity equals 0.05 mag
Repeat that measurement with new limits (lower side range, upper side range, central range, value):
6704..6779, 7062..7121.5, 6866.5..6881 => 0.04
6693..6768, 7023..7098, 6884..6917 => 0.04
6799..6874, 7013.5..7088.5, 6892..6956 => 0.00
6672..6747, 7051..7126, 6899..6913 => 0.04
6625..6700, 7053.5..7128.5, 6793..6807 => 0.05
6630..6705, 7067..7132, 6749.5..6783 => 0.02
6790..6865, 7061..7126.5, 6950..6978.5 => -0.03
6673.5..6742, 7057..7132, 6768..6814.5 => 0.02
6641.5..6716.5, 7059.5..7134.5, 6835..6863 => 0.05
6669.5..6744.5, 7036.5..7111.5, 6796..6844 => 0.04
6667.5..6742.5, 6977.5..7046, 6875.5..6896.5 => 0.05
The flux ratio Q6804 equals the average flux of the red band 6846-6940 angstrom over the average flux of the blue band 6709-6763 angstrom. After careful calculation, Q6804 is 0.96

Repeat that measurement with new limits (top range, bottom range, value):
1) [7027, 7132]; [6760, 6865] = 1.03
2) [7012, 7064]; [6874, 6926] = 1.05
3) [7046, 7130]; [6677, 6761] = 1.00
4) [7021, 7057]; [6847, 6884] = 1.06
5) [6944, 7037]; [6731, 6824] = 1.01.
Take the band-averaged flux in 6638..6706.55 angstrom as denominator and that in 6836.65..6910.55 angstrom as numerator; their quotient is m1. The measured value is 0.94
